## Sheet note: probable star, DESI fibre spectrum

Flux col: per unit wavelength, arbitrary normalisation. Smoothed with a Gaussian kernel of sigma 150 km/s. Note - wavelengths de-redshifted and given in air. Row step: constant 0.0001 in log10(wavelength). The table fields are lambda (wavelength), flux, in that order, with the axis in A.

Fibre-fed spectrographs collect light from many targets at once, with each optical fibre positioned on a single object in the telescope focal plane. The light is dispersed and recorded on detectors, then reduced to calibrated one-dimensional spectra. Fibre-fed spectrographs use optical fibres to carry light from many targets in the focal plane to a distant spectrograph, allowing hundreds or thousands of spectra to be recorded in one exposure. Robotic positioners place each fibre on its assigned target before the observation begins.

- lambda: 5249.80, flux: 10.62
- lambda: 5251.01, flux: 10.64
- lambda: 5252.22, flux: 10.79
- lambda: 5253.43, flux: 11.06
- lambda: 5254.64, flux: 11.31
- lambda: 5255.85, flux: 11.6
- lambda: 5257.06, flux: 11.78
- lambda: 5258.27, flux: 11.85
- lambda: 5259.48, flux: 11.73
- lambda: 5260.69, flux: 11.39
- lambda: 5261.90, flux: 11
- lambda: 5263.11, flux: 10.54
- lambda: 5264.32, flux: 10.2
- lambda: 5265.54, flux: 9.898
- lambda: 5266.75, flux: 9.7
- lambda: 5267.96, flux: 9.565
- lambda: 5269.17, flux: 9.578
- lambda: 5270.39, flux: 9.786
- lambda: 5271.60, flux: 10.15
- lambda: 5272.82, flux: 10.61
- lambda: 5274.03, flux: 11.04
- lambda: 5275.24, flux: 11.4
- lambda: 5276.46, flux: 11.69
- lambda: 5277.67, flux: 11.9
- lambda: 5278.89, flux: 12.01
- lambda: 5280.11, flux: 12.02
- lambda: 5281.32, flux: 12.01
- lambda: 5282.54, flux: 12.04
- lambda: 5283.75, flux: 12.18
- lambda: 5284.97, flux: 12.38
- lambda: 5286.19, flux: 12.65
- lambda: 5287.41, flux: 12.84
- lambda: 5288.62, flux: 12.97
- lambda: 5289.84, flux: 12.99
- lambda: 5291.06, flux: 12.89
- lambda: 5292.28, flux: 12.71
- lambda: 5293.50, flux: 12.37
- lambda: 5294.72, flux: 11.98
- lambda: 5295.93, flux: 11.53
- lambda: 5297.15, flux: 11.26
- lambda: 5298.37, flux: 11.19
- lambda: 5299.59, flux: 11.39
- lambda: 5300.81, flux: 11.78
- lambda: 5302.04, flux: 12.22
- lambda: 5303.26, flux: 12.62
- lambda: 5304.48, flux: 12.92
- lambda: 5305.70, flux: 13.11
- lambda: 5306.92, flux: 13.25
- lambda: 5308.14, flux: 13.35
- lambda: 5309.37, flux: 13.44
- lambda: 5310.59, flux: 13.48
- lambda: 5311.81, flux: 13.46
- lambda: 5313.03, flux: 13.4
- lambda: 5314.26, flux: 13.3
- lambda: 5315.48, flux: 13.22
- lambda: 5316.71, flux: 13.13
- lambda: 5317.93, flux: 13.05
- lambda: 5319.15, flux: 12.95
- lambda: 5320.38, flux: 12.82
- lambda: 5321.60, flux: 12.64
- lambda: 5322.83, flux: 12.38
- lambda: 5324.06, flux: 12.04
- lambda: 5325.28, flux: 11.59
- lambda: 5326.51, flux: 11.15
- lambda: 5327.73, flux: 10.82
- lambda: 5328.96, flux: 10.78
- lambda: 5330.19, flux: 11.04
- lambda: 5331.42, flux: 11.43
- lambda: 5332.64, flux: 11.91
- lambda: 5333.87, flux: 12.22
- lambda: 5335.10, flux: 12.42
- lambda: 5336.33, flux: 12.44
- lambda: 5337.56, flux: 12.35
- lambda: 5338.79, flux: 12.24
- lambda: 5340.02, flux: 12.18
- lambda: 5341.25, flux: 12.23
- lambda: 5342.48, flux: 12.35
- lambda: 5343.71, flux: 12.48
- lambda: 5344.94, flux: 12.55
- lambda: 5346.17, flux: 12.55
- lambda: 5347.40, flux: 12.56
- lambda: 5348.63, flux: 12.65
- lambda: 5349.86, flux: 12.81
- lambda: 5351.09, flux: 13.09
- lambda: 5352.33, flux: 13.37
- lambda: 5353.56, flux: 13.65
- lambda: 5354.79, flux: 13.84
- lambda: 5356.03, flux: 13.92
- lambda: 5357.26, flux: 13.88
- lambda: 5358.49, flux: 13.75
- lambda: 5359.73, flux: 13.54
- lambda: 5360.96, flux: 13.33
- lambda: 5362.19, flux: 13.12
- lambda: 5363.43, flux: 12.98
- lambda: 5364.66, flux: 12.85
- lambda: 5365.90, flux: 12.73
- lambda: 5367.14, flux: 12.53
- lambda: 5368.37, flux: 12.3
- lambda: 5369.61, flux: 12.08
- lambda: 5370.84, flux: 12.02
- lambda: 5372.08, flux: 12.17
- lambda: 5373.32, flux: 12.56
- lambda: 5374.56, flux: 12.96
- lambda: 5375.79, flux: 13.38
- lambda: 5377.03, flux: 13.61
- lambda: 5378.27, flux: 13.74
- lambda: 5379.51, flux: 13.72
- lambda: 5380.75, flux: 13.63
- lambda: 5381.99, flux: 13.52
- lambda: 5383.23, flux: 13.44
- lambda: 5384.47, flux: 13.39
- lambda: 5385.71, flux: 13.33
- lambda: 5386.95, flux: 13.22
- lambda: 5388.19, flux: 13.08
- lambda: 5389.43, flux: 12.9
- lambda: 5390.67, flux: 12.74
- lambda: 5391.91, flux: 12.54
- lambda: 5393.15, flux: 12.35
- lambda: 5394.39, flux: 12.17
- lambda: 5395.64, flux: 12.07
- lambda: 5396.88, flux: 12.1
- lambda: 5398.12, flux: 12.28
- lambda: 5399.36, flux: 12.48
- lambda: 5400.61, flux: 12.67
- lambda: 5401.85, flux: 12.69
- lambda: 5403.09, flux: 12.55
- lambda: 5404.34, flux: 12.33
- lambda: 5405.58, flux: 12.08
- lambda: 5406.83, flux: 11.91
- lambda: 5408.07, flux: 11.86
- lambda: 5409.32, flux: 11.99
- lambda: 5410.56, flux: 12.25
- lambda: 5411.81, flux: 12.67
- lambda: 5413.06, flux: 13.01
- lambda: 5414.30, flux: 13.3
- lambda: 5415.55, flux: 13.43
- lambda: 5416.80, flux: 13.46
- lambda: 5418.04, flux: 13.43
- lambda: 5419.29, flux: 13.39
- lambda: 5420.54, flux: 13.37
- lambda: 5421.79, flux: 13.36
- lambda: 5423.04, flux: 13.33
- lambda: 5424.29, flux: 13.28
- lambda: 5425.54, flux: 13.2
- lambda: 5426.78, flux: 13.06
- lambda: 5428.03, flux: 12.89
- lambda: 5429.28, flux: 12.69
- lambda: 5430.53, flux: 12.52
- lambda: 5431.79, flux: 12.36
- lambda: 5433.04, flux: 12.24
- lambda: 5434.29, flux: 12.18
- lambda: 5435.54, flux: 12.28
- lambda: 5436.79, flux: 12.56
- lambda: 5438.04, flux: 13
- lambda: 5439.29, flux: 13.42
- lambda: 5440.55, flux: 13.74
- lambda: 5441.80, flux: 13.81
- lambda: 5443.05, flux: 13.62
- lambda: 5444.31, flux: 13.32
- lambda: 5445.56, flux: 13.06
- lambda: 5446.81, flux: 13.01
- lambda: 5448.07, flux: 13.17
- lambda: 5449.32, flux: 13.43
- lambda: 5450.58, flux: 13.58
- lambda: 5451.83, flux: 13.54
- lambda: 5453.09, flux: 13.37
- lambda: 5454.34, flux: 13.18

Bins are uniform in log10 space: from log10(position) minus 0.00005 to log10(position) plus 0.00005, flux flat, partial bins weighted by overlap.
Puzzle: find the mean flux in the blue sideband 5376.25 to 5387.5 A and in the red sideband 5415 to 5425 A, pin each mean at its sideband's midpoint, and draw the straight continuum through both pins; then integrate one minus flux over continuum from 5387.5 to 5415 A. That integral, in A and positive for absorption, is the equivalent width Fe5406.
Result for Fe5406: 2.0 A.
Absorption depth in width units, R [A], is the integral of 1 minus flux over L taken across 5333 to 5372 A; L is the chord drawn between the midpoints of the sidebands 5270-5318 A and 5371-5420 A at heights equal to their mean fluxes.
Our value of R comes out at -0.59 A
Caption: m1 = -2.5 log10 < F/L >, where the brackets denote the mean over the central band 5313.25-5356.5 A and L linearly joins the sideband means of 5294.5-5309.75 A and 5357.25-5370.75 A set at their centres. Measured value 0.02 mag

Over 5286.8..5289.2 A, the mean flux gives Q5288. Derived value 12.9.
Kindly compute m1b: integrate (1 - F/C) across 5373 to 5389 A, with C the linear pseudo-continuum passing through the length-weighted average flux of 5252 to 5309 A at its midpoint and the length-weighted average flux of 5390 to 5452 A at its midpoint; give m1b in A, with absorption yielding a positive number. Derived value -1.11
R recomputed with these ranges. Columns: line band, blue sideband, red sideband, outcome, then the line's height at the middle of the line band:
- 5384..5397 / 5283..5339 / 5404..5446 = 0.0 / 12.7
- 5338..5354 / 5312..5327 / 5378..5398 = 0.2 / 12.8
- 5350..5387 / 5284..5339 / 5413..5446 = -1.3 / 12.7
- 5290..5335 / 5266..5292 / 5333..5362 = -0.6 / 12.2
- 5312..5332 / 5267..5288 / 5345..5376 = -0.1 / 12.2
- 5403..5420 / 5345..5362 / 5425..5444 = 0.4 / 13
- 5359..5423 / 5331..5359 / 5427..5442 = -0.4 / 12.8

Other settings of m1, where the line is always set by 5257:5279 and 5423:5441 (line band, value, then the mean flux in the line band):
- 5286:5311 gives -0.12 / 12.5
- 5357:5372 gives -0.08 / 12.9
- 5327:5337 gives 0.00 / 11.6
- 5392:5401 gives 0.01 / 12.3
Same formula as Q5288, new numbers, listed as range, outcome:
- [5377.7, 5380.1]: 13.7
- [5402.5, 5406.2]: 12.3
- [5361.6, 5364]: 13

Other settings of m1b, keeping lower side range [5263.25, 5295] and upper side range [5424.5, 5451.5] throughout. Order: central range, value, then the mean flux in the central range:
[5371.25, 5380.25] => -0.5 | 13.1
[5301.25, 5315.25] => -1.6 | 13.1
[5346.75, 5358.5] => -1.1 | 13.3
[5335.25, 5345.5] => -0.2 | 12.4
